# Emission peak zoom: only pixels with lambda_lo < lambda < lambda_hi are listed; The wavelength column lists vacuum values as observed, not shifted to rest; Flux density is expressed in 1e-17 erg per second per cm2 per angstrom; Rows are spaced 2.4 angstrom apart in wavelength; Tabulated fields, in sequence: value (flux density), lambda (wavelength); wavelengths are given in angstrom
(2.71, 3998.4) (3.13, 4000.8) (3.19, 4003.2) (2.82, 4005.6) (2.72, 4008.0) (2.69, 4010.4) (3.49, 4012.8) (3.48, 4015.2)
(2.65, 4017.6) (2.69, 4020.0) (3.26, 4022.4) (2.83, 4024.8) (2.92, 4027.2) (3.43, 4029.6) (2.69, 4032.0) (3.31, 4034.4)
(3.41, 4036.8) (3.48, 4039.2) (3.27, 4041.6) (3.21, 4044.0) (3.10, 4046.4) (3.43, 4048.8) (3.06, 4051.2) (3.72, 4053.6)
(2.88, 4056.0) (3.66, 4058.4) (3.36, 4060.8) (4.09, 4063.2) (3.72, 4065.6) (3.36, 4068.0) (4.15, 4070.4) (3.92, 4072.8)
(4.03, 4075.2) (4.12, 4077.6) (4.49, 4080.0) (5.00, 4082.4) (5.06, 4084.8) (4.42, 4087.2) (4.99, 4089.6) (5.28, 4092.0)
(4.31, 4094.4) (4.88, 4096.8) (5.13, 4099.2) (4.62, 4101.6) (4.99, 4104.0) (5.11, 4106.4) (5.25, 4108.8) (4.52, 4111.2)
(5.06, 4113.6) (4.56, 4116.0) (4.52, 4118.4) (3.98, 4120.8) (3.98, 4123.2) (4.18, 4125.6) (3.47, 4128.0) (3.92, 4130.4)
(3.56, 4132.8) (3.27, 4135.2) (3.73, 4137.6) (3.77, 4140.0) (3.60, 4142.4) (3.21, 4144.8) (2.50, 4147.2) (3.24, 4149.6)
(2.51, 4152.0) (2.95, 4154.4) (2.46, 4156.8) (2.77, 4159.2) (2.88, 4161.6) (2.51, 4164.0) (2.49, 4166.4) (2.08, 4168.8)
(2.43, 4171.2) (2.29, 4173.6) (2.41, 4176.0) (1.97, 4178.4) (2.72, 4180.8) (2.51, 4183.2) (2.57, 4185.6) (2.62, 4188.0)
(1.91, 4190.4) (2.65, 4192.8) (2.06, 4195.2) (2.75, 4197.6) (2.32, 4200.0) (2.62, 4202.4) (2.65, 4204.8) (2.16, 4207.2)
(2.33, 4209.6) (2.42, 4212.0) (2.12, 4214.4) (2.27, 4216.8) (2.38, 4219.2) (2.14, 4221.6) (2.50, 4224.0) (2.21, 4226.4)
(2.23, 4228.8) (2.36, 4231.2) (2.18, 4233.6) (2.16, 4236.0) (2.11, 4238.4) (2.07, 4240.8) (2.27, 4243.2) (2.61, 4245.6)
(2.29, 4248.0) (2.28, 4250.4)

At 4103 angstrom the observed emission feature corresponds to C III] 1909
